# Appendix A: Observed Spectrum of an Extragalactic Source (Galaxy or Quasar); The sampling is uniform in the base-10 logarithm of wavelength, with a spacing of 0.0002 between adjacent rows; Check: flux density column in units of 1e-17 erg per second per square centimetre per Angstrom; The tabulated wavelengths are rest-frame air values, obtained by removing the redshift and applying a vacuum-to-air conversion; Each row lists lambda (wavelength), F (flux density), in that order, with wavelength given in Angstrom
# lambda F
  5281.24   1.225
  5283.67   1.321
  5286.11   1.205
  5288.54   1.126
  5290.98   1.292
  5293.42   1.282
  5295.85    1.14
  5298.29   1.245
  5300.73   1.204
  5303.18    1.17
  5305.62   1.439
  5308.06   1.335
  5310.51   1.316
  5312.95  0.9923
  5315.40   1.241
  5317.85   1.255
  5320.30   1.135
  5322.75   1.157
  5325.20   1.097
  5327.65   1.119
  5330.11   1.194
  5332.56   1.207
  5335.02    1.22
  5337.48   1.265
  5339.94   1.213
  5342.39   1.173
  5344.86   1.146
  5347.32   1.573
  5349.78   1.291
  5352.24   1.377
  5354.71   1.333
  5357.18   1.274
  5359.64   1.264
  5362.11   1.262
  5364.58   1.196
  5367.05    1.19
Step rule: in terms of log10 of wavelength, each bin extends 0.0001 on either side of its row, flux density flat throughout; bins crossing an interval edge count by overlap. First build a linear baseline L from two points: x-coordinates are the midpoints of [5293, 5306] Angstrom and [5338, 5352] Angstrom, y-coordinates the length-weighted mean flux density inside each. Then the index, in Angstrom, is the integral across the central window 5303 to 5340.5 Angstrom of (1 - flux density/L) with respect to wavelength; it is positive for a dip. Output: 1.4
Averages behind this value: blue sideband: 1.23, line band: 1.21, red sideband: 1.29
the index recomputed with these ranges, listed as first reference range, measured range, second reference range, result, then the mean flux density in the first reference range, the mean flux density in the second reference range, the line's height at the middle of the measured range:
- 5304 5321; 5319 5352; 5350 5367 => 1.1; 1.25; 1.28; 1.26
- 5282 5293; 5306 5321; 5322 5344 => -0.3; 1.24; 1.18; 1.21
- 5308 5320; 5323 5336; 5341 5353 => 0.9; 1.21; 1.31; 1.26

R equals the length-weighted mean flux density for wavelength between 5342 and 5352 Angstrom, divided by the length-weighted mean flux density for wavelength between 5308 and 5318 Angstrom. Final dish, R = 1.08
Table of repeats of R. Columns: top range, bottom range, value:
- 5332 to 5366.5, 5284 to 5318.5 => 1.03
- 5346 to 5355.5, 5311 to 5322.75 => 1.20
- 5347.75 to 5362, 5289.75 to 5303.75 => 1.08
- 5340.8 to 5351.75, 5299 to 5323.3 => 1.06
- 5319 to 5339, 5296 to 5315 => 0.95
